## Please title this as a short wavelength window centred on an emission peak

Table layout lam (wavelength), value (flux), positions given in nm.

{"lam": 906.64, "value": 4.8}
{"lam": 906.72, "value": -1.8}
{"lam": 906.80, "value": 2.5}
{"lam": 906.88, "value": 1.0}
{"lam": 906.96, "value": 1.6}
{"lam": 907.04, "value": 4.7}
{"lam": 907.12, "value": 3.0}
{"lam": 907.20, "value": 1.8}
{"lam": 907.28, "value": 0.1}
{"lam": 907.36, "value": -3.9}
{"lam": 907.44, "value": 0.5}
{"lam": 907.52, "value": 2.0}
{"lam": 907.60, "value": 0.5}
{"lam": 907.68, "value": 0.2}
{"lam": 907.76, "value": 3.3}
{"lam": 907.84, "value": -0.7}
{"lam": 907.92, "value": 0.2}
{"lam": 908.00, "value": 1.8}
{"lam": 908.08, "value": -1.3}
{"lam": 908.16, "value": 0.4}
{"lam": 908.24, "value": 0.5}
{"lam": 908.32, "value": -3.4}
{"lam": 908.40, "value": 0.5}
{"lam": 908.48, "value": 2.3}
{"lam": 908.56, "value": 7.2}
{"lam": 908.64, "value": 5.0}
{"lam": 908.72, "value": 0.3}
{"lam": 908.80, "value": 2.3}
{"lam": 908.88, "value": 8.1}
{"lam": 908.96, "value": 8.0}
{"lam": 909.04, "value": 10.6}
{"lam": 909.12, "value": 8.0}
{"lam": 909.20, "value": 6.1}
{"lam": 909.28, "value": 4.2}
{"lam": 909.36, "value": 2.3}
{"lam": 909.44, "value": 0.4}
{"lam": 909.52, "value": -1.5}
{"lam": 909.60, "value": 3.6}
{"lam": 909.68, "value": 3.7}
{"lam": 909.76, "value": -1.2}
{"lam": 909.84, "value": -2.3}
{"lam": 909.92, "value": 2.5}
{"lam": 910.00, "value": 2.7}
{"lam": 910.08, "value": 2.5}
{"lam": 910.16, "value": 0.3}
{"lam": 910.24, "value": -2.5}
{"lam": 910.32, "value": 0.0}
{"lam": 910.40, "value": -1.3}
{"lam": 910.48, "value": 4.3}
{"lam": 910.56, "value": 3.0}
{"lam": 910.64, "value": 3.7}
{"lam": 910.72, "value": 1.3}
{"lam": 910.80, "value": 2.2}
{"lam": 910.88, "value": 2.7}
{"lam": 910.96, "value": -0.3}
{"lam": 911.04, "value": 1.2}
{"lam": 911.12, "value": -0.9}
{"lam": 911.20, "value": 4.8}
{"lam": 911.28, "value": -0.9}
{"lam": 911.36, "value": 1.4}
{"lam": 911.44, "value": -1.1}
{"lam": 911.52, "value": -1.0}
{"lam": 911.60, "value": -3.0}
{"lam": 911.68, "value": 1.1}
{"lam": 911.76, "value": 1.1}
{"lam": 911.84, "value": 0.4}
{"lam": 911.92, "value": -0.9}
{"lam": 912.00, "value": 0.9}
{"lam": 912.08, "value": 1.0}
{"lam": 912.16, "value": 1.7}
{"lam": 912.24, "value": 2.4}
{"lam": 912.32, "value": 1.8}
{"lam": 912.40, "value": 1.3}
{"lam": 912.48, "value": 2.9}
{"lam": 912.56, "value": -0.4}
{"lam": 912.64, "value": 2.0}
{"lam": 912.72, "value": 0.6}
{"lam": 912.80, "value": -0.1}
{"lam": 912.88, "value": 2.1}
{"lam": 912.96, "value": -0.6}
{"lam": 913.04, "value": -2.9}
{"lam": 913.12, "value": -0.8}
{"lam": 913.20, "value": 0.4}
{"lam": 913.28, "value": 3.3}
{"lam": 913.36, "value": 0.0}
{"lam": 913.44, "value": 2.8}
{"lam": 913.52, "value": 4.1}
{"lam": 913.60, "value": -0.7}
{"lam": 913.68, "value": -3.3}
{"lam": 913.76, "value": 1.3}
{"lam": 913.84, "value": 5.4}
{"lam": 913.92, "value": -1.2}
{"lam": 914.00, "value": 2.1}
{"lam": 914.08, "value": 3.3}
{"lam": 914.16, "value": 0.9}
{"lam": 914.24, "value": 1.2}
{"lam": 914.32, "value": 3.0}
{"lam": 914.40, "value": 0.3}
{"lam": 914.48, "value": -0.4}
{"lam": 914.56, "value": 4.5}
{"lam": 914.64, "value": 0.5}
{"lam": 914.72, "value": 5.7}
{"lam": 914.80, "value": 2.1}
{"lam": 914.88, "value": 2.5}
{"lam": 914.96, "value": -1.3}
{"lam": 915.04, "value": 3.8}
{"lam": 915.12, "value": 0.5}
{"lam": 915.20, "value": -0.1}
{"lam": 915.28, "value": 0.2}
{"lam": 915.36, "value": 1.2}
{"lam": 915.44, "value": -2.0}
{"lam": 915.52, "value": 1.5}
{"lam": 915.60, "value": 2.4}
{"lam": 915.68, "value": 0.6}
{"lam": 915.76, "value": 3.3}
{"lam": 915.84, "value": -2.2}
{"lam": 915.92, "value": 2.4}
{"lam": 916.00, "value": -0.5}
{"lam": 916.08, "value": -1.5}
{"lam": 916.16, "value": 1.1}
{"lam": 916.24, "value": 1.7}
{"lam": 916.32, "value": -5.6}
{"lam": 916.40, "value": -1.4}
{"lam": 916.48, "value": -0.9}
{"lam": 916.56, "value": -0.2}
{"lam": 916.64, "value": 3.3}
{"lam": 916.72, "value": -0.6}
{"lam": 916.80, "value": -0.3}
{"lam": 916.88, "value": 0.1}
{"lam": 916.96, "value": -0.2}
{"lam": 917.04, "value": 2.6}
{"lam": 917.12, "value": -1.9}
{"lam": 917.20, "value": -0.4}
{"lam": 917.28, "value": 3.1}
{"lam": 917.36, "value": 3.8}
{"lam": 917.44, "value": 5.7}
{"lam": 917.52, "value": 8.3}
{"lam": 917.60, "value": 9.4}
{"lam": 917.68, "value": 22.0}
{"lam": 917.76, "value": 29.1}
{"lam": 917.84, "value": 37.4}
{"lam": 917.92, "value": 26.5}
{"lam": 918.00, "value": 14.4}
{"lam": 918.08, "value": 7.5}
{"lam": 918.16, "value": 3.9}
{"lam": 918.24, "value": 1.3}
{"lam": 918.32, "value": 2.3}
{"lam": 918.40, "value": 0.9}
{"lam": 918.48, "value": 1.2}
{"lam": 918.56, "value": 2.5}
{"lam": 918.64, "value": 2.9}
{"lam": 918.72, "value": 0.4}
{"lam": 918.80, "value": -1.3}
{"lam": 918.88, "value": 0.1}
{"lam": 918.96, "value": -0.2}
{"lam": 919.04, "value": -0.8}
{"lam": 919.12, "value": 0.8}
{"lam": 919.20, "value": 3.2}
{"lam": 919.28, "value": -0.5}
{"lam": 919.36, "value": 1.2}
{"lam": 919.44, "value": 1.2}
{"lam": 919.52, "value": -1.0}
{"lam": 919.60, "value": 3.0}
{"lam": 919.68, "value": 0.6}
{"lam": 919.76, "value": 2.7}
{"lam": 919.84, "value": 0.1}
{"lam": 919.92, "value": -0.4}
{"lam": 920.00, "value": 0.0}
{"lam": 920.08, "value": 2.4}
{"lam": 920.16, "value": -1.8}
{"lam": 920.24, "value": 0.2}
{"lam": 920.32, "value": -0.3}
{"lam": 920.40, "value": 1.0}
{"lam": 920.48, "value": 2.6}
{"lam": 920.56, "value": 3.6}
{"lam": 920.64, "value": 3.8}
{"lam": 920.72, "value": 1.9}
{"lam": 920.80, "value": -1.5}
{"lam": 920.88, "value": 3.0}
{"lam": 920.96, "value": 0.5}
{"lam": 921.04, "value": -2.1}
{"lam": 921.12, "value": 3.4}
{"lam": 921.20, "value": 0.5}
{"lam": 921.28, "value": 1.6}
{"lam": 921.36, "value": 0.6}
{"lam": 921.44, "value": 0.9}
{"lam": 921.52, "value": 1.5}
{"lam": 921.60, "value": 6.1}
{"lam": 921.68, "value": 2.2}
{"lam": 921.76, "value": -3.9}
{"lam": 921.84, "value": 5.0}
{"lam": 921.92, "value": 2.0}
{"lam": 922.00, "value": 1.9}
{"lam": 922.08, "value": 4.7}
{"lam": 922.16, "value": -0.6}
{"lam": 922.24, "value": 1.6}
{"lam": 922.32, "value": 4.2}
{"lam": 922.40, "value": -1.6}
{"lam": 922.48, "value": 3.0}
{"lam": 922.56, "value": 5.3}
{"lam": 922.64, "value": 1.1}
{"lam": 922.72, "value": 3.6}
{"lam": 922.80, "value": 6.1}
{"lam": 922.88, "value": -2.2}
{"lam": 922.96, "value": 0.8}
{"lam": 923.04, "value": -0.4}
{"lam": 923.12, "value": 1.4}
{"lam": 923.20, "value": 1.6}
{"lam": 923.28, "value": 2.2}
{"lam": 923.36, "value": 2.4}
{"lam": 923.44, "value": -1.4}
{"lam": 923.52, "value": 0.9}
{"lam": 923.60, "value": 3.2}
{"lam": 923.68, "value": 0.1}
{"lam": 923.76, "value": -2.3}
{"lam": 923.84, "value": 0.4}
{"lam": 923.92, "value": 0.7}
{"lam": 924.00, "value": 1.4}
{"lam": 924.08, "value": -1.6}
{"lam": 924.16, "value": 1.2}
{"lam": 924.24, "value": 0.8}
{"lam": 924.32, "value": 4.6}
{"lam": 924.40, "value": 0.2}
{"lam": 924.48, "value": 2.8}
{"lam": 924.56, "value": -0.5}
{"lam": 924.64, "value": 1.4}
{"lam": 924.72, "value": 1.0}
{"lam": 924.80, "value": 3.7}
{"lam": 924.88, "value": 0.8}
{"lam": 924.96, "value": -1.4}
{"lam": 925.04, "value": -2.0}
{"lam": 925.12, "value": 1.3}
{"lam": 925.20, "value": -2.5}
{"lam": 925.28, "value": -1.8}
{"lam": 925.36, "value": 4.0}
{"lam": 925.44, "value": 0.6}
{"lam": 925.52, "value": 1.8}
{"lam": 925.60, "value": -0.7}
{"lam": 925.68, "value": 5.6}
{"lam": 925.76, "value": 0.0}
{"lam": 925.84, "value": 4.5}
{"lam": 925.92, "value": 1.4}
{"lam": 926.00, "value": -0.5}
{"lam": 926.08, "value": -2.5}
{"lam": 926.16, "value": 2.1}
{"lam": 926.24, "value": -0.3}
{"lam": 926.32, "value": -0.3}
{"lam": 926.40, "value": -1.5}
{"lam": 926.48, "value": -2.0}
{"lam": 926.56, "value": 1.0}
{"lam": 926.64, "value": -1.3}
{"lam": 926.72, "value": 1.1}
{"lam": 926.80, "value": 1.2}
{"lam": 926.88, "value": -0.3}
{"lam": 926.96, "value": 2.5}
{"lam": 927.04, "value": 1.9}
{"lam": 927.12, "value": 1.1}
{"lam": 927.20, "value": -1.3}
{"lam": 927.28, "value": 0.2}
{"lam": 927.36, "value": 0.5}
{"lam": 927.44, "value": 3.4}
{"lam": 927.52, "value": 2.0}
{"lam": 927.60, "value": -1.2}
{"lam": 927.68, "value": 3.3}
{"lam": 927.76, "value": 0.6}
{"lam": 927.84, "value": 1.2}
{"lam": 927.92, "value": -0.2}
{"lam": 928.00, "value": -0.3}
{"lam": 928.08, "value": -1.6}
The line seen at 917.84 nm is [O III] 5007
